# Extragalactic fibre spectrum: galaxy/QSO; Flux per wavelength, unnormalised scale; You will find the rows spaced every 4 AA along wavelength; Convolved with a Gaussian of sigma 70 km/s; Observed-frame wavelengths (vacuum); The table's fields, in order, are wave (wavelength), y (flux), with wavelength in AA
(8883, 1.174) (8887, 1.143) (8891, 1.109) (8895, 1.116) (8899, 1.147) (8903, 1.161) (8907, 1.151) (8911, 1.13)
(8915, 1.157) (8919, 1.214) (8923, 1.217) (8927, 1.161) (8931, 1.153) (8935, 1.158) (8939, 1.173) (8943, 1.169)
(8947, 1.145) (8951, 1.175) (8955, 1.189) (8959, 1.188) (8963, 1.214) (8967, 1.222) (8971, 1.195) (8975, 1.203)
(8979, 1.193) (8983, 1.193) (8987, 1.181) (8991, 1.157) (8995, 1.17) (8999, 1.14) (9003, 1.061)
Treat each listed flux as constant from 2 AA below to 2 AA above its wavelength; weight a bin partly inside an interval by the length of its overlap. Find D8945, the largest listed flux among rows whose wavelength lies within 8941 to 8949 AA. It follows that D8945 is 1.169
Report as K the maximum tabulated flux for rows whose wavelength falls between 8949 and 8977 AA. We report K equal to 1.222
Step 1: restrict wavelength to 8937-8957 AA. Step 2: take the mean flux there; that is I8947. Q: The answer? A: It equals 1.17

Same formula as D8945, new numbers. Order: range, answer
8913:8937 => 1.217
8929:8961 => 1.189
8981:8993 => 1.193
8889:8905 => 1.161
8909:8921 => 1.214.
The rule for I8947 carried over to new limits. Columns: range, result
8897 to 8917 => 1.15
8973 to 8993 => 1.19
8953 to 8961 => 1.19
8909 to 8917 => 1.14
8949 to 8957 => 1.18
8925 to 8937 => 1.16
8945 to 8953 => 1.16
